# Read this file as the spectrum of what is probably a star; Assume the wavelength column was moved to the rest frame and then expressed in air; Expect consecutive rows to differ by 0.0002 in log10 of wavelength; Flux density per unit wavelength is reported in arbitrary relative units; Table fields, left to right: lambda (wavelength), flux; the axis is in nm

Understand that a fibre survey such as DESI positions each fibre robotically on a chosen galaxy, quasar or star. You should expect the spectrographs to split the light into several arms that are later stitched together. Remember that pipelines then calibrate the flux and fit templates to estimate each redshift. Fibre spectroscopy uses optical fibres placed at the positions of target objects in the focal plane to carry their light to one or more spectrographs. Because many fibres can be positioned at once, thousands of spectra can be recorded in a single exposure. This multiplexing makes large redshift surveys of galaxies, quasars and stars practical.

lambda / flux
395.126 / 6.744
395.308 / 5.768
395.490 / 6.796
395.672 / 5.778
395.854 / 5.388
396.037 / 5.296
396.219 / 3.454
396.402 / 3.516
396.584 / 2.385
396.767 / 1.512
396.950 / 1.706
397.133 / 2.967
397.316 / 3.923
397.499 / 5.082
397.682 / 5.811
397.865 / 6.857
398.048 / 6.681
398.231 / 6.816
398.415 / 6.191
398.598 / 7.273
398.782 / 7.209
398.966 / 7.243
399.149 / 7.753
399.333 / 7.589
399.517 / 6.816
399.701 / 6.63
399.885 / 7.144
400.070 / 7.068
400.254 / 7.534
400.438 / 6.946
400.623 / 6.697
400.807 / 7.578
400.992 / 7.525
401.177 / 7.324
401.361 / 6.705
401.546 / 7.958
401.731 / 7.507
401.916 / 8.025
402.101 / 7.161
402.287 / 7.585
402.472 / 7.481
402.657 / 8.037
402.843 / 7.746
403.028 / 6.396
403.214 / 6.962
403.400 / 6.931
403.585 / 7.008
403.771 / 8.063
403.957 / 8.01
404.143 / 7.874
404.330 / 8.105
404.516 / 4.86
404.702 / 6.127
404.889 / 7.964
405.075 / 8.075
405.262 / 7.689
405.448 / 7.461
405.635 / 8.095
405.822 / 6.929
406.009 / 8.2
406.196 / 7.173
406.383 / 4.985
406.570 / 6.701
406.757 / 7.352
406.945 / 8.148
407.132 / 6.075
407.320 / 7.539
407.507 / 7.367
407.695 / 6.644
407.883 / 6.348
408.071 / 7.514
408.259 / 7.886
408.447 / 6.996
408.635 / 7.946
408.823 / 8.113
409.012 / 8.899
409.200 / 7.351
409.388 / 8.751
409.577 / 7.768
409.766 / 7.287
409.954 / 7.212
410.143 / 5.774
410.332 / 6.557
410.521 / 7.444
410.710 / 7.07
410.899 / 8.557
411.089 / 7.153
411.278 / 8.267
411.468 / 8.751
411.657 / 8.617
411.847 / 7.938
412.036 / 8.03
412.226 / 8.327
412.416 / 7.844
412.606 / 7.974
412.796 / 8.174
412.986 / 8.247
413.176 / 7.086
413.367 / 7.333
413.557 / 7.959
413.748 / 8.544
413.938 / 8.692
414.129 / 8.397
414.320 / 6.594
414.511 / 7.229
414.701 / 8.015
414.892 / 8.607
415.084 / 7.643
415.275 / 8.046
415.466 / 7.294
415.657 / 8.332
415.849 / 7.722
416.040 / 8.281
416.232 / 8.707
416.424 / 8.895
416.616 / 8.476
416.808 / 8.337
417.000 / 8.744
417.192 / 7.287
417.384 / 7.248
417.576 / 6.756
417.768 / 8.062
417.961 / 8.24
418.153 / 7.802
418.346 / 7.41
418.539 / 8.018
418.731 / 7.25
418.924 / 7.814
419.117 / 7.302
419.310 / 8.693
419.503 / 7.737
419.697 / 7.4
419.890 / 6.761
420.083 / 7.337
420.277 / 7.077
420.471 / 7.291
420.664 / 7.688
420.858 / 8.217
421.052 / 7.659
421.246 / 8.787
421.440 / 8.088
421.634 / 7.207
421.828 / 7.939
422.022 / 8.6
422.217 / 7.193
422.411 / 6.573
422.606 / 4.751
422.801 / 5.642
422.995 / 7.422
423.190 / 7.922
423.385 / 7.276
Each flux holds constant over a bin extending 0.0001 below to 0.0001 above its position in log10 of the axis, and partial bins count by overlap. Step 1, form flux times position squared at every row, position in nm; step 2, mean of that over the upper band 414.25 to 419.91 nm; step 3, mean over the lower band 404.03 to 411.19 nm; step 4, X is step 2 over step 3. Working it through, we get 1.1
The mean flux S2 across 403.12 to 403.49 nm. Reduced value 6.93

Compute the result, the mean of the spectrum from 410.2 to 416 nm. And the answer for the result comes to 7.87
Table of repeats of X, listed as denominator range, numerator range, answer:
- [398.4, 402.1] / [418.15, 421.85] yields 1.16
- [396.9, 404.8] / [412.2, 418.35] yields 1.25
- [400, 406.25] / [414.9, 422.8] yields 1.13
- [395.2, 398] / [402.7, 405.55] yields 1.70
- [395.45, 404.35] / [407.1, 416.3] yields 1.27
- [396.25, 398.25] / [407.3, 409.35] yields 1.90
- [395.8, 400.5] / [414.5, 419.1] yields 1.54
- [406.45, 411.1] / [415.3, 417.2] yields 1.16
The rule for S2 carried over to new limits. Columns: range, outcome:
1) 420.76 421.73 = 7.99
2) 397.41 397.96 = 5.93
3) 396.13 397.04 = 2.51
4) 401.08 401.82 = 7.38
